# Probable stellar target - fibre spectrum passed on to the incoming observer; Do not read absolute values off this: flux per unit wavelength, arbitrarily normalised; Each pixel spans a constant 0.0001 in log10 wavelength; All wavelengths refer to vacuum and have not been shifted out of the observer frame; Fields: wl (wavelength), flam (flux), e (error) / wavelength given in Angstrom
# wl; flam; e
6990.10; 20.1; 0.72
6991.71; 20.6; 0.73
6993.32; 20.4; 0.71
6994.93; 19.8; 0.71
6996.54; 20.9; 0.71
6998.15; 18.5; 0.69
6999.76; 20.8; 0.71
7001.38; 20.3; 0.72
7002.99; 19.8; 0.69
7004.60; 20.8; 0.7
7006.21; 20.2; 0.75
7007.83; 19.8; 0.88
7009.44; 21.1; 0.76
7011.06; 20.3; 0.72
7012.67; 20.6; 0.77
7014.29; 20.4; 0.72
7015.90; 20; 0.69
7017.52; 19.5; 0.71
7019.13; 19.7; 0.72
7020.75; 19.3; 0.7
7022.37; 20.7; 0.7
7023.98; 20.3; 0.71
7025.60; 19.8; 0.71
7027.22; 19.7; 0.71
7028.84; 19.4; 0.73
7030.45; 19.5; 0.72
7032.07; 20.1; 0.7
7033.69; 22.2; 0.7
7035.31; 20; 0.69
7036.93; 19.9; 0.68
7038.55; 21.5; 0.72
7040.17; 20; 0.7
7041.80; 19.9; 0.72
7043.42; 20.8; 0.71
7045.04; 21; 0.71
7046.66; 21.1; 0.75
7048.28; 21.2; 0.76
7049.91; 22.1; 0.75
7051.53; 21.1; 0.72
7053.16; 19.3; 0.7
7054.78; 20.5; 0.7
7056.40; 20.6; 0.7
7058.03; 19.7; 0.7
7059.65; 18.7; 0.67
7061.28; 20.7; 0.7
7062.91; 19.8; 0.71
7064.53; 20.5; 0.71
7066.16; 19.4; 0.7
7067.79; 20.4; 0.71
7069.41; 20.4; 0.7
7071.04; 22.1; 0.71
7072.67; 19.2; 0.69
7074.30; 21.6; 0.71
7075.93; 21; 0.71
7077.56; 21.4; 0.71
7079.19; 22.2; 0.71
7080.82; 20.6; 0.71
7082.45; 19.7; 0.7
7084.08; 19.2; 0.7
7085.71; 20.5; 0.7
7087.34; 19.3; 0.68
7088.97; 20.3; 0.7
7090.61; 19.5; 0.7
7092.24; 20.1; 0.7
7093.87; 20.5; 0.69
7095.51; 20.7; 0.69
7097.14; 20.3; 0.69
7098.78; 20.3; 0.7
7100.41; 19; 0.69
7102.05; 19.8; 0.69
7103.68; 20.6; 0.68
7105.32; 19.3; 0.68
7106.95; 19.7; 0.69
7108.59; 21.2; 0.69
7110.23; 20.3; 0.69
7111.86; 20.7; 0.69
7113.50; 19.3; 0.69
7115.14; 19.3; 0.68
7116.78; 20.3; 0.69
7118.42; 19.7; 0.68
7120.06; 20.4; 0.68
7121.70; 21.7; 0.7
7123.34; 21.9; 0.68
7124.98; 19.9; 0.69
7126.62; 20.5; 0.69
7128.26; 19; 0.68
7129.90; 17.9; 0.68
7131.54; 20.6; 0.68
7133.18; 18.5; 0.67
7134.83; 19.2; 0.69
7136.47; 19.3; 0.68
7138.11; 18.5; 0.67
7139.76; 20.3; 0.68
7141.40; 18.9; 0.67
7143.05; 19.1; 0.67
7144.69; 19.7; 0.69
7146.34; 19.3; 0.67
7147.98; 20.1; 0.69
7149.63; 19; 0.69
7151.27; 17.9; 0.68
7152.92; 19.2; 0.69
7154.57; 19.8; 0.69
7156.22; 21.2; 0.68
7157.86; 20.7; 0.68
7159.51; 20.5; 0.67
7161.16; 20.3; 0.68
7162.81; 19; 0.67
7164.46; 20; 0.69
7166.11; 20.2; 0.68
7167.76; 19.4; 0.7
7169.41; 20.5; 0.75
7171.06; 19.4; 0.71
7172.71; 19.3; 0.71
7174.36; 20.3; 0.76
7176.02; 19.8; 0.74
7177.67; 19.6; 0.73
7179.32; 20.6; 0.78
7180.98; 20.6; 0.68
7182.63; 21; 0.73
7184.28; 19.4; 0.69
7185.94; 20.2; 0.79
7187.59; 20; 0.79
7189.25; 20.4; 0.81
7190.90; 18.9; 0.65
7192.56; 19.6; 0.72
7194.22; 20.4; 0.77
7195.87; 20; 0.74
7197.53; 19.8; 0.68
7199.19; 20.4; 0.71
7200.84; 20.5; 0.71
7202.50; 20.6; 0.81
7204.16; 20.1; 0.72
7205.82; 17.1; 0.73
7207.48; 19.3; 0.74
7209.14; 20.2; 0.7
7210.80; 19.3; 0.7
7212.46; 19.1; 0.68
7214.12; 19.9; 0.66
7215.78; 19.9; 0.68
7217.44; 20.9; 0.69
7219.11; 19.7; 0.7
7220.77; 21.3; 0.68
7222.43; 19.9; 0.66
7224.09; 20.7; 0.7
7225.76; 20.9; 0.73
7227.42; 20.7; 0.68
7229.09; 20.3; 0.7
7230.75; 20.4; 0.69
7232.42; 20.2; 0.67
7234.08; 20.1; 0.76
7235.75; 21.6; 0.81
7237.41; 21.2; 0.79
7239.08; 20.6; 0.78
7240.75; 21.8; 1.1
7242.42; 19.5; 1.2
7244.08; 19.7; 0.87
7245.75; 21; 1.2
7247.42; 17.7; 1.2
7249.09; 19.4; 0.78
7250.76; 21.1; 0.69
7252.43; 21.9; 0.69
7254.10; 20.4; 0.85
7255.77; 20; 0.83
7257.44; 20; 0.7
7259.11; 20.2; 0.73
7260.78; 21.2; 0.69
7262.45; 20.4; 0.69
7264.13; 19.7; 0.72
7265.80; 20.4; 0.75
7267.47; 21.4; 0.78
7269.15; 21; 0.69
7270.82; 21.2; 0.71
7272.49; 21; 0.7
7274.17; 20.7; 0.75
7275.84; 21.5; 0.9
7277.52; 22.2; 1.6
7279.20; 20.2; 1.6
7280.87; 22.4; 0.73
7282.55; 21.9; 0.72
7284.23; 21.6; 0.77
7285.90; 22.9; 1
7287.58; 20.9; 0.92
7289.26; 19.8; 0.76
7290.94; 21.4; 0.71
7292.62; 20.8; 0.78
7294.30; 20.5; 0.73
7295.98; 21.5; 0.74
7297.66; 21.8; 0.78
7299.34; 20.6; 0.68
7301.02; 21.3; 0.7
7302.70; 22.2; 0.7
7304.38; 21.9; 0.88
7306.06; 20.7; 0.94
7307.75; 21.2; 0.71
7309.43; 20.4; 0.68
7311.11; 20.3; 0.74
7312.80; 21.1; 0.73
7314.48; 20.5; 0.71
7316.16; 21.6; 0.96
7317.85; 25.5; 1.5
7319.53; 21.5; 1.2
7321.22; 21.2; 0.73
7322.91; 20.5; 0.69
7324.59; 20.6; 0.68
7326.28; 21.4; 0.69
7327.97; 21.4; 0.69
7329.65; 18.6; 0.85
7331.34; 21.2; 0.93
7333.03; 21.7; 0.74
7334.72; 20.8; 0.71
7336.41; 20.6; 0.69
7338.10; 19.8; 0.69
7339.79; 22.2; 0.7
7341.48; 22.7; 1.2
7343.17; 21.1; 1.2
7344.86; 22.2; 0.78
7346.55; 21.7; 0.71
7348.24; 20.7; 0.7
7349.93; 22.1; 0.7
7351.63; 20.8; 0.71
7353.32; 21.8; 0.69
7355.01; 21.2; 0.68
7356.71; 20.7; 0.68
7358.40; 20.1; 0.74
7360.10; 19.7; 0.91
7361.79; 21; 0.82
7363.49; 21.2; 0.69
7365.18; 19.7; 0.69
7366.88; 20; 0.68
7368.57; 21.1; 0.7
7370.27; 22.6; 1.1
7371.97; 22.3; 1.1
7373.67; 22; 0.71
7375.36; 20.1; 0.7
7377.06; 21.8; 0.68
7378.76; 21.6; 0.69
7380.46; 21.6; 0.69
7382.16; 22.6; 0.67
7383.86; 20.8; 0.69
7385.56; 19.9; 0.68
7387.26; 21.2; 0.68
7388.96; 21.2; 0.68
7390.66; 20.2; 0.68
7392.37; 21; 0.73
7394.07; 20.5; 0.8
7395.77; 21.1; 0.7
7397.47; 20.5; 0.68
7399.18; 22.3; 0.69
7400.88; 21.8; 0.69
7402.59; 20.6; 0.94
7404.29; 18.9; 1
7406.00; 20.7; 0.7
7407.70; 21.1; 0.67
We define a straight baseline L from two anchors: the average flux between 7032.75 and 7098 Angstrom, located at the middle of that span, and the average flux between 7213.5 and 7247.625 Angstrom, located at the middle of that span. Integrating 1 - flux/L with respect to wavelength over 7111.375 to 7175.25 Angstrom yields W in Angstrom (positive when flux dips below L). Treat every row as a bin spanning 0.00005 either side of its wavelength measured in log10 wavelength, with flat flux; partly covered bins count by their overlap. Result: 2.2 Angstrom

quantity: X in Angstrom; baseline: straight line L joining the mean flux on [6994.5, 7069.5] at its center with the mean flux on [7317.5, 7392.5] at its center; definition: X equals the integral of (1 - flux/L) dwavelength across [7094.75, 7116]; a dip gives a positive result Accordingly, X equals 0.4 Angstrom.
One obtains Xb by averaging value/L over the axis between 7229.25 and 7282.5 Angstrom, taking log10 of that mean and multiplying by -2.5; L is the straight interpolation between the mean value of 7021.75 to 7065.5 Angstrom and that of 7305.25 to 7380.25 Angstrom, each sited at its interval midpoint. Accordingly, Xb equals 0.01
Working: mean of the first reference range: 20.4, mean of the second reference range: 21.2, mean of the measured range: 20.7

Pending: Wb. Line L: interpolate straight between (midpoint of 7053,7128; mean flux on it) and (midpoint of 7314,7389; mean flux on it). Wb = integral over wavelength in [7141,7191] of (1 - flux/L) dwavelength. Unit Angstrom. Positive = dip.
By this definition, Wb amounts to 1.7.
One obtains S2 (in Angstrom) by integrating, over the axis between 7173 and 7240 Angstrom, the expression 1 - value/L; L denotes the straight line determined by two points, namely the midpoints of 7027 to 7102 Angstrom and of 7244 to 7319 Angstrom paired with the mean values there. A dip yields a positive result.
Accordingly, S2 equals 2.1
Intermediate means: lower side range 20.4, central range 20.1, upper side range 21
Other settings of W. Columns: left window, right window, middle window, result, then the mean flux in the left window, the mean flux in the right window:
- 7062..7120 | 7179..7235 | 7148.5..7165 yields 0.31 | 20.2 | 20.1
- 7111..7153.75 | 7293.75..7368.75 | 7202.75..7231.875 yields 0.39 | 19.6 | 21.1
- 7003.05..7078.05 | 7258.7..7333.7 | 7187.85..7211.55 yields 1.24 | 20.4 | 21.2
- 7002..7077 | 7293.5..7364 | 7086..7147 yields 2.07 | 20.3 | 21.2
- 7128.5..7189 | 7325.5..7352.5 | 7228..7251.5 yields 0.05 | 19.7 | 21.2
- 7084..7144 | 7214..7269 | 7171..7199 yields 0.29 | 19.9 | 20.4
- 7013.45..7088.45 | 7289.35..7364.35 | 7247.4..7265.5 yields 0.57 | 20.3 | 21.2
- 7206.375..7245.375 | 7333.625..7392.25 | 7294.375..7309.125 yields -0.39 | 20.3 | 21.1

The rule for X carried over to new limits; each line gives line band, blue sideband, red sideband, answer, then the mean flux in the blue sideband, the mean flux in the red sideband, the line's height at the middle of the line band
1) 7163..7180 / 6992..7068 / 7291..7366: 0.7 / 20.3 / 21.1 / 20.7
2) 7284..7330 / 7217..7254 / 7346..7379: -0.9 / 20.5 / 21.1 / 20.8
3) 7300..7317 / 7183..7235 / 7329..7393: -0.3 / 20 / 21.1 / 20.7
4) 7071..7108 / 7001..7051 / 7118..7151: -0.6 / 20.4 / 19.6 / 19.9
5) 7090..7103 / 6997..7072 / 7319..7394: 0.3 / 20.3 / 21.1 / 20.4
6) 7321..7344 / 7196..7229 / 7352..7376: -0.2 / 20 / 21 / 20.8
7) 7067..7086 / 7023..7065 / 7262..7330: -0.2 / 20.4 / 21.2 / 20.5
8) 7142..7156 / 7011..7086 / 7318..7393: 0.9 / 20.4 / 21.1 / 20.6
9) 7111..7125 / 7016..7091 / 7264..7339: 0.1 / 20.3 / 21.2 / 20.5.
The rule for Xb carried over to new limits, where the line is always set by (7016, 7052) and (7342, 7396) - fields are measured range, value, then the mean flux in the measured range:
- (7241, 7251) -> 0.06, 19.8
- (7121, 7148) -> 0.05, 19.7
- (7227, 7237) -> 0.01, 20.6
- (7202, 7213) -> 0.08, 19.4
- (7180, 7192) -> 0.04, 20.1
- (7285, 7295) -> -0.01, 21.1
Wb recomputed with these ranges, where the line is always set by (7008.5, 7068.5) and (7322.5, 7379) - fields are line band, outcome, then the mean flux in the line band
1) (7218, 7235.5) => 0.26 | 20.5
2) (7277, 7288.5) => -0.43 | 21.7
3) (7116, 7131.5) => 0.26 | 20.2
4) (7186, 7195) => 0.35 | 19.9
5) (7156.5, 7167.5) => 0.25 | 20.1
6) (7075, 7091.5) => 0.02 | 20.4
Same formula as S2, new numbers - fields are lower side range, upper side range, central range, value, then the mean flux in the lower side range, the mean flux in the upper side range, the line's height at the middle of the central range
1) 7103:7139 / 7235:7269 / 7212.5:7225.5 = 0.03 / 19.9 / 20.5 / 20.3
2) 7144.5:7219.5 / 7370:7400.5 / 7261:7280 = -0.39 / 19.9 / 21.3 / 20.5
